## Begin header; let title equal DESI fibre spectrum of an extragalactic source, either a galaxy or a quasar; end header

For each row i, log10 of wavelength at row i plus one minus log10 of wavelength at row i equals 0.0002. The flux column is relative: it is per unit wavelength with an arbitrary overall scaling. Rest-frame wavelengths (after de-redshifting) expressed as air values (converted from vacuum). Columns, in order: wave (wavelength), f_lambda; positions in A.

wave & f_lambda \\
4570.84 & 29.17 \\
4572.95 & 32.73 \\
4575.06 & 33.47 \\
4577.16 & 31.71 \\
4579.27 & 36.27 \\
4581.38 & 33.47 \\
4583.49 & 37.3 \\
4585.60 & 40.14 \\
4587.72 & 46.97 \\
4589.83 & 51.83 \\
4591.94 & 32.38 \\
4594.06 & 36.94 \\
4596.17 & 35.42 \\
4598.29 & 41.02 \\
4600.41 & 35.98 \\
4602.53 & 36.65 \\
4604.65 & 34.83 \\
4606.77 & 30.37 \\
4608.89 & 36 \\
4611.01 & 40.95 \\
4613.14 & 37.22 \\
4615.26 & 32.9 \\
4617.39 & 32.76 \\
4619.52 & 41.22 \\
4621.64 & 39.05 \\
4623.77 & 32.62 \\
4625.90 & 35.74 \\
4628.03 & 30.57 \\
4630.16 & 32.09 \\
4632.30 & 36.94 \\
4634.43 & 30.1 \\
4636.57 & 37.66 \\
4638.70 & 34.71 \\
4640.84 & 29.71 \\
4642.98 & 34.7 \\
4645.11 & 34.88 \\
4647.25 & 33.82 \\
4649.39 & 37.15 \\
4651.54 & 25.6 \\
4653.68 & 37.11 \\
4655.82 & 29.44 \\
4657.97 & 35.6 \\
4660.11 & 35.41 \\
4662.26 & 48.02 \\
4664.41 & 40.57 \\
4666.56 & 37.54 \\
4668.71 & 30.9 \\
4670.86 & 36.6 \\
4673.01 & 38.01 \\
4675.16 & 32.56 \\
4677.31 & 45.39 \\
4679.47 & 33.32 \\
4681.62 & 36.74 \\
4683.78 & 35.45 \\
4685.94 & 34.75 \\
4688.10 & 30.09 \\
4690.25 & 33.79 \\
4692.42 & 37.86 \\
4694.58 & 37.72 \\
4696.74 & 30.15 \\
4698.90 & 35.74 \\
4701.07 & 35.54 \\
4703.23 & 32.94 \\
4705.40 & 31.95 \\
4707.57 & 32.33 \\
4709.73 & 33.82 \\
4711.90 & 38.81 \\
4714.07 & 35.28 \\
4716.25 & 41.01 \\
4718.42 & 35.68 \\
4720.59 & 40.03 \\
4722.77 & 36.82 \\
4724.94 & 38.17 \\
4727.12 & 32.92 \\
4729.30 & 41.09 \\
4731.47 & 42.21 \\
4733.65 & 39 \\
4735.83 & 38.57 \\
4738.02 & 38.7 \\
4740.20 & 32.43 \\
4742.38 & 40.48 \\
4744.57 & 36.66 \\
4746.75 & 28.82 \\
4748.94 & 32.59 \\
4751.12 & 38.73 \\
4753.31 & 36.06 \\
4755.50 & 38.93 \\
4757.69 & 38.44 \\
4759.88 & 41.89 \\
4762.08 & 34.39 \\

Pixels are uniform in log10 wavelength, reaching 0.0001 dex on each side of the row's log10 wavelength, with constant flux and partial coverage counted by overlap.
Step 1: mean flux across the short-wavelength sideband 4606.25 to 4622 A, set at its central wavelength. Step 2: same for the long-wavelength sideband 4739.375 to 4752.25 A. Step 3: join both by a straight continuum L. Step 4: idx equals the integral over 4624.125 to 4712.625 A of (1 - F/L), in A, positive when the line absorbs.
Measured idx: 2.3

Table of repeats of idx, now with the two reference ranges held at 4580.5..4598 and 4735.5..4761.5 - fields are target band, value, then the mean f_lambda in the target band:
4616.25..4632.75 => 1.6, 35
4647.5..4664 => 1.2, 35.6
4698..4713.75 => 1.3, 34.5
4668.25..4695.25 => 1.5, 35.7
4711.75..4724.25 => -0.2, 37.9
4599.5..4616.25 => 1.5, 35.6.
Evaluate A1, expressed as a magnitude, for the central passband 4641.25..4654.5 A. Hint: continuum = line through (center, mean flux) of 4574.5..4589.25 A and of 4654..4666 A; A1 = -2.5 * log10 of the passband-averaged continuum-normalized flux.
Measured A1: 0.13 mag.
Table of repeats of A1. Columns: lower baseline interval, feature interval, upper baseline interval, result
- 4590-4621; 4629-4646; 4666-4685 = 0.08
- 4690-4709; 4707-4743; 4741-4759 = -0.07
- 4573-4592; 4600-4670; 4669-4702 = 0.05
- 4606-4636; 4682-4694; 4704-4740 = 0.05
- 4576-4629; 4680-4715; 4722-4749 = 0.07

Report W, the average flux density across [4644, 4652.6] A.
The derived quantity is 32.9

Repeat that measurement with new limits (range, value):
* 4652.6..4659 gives 34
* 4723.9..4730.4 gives 37.4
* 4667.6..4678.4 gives 36.7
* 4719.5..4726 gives 38.4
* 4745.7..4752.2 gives 33.4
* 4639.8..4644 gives 32.2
